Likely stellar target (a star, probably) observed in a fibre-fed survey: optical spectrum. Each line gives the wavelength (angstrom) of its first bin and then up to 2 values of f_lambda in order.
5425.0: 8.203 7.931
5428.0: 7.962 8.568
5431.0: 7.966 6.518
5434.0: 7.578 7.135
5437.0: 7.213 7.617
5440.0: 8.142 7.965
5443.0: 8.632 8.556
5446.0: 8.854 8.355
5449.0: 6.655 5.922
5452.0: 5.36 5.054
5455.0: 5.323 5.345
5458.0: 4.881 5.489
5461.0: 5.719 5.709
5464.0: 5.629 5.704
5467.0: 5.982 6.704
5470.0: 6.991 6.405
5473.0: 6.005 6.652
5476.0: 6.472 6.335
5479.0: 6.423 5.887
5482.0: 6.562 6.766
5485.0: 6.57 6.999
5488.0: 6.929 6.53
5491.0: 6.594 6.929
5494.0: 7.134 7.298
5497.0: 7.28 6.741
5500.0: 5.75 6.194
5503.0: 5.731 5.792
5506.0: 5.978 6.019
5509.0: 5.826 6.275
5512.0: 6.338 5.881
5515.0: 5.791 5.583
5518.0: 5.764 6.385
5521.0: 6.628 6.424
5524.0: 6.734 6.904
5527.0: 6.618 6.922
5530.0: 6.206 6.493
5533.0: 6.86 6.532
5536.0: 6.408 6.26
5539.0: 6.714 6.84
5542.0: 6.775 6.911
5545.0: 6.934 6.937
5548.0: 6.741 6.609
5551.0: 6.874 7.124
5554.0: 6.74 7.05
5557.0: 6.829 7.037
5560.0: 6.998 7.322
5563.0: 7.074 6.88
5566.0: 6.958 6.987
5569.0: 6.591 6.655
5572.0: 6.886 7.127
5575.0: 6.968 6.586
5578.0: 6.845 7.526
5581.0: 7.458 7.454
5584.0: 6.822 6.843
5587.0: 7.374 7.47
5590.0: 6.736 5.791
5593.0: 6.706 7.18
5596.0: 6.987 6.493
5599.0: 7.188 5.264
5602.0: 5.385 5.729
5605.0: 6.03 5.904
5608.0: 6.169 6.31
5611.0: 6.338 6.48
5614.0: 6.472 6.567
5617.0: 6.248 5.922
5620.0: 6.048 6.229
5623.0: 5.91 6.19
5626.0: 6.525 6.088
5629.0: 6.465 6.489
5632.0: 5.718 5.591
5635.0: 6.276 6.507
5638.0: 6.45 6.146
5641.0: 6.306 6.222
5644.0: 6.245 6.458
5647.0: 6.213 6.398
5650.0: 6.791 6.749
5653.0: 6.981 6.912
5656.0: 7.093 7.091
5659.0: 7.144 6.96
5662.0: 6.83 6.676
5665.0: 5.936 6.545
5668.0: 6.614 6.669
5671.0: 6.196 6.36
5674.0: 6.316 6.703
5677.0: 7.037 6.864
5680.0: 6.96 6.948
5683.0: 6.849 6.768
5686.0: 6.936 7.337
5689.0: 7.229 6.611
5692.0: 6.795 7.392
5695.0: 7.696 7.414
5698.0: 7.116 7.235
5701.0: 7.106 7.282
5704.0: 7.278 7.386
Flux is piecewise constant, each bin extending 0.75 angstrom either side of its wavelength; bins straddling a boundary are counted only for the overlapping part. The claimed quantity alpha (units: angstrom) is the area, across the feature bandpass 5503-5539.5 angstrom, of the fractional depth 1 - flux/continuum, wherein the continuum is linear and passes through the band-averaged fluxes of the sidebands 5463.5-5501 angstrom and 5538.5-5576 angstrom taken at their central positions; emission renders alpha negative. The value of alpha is 2.4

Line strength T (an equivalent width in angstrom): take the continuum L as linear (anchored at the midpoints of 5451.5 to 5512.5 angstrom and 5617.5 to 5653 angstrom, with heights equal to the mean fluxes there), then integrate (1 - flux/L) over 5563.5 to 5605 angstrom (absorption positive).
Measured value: -3.40 angstrom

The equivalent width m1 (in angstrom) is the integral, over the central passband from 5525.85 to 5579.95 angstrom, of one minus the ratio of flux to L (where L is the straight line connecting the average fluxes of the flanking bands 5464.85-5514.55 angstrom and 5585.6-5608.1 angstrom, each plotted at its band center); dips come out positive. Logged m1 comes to -3.3 angstrom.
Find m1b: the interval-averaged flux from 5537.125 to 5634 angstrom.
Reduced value 6.62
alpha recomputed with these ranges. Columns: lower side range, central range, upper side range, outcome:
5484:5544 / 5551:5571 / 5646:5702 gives -1.1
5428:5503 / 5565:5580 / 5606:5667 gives -0.9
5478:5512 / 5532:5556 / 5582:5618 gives -1.1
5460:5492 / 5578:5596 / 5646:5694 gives -1.2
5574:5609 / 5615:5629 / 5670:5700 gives 1.1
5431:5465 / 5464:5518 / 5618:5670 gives 2.5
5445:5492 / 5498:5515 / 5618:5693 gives 0.9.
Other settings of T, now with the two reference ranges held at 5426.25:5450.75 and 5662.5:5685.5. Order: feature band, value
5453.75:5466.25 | 3.60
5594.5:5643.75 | 4.83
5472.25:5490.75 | 2.57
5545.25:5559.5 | 0.66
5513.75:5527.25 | 1.99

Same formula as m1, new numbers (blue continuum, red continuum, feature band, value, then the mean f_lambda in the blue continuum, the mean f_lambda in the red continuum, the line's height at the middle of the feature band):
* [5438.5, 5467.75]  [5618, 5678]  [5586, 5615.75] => 0.2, 6.52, 6.45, 6.47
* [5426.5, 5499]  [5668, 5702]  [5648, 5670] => 0.5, 6.76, 6.93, 6.91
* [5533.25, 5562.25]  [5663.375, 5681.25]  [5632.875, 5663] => 0.2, 6.82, 6.58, 6.63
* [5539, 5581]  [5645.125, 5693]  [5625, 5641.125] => 1.4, 6.92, 6.75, 6.81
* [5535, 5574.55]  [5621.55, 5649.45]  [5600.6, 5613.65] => 0.9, 6.85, 6.24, 6.45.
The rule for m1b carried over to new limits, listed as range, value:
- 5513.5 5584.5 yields 6.75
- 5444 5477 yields 6.25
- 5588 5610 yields 6.34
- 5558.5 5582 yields 7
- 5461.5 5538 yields 6.38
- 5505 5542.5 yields 6.36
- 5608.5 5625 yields 6.25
